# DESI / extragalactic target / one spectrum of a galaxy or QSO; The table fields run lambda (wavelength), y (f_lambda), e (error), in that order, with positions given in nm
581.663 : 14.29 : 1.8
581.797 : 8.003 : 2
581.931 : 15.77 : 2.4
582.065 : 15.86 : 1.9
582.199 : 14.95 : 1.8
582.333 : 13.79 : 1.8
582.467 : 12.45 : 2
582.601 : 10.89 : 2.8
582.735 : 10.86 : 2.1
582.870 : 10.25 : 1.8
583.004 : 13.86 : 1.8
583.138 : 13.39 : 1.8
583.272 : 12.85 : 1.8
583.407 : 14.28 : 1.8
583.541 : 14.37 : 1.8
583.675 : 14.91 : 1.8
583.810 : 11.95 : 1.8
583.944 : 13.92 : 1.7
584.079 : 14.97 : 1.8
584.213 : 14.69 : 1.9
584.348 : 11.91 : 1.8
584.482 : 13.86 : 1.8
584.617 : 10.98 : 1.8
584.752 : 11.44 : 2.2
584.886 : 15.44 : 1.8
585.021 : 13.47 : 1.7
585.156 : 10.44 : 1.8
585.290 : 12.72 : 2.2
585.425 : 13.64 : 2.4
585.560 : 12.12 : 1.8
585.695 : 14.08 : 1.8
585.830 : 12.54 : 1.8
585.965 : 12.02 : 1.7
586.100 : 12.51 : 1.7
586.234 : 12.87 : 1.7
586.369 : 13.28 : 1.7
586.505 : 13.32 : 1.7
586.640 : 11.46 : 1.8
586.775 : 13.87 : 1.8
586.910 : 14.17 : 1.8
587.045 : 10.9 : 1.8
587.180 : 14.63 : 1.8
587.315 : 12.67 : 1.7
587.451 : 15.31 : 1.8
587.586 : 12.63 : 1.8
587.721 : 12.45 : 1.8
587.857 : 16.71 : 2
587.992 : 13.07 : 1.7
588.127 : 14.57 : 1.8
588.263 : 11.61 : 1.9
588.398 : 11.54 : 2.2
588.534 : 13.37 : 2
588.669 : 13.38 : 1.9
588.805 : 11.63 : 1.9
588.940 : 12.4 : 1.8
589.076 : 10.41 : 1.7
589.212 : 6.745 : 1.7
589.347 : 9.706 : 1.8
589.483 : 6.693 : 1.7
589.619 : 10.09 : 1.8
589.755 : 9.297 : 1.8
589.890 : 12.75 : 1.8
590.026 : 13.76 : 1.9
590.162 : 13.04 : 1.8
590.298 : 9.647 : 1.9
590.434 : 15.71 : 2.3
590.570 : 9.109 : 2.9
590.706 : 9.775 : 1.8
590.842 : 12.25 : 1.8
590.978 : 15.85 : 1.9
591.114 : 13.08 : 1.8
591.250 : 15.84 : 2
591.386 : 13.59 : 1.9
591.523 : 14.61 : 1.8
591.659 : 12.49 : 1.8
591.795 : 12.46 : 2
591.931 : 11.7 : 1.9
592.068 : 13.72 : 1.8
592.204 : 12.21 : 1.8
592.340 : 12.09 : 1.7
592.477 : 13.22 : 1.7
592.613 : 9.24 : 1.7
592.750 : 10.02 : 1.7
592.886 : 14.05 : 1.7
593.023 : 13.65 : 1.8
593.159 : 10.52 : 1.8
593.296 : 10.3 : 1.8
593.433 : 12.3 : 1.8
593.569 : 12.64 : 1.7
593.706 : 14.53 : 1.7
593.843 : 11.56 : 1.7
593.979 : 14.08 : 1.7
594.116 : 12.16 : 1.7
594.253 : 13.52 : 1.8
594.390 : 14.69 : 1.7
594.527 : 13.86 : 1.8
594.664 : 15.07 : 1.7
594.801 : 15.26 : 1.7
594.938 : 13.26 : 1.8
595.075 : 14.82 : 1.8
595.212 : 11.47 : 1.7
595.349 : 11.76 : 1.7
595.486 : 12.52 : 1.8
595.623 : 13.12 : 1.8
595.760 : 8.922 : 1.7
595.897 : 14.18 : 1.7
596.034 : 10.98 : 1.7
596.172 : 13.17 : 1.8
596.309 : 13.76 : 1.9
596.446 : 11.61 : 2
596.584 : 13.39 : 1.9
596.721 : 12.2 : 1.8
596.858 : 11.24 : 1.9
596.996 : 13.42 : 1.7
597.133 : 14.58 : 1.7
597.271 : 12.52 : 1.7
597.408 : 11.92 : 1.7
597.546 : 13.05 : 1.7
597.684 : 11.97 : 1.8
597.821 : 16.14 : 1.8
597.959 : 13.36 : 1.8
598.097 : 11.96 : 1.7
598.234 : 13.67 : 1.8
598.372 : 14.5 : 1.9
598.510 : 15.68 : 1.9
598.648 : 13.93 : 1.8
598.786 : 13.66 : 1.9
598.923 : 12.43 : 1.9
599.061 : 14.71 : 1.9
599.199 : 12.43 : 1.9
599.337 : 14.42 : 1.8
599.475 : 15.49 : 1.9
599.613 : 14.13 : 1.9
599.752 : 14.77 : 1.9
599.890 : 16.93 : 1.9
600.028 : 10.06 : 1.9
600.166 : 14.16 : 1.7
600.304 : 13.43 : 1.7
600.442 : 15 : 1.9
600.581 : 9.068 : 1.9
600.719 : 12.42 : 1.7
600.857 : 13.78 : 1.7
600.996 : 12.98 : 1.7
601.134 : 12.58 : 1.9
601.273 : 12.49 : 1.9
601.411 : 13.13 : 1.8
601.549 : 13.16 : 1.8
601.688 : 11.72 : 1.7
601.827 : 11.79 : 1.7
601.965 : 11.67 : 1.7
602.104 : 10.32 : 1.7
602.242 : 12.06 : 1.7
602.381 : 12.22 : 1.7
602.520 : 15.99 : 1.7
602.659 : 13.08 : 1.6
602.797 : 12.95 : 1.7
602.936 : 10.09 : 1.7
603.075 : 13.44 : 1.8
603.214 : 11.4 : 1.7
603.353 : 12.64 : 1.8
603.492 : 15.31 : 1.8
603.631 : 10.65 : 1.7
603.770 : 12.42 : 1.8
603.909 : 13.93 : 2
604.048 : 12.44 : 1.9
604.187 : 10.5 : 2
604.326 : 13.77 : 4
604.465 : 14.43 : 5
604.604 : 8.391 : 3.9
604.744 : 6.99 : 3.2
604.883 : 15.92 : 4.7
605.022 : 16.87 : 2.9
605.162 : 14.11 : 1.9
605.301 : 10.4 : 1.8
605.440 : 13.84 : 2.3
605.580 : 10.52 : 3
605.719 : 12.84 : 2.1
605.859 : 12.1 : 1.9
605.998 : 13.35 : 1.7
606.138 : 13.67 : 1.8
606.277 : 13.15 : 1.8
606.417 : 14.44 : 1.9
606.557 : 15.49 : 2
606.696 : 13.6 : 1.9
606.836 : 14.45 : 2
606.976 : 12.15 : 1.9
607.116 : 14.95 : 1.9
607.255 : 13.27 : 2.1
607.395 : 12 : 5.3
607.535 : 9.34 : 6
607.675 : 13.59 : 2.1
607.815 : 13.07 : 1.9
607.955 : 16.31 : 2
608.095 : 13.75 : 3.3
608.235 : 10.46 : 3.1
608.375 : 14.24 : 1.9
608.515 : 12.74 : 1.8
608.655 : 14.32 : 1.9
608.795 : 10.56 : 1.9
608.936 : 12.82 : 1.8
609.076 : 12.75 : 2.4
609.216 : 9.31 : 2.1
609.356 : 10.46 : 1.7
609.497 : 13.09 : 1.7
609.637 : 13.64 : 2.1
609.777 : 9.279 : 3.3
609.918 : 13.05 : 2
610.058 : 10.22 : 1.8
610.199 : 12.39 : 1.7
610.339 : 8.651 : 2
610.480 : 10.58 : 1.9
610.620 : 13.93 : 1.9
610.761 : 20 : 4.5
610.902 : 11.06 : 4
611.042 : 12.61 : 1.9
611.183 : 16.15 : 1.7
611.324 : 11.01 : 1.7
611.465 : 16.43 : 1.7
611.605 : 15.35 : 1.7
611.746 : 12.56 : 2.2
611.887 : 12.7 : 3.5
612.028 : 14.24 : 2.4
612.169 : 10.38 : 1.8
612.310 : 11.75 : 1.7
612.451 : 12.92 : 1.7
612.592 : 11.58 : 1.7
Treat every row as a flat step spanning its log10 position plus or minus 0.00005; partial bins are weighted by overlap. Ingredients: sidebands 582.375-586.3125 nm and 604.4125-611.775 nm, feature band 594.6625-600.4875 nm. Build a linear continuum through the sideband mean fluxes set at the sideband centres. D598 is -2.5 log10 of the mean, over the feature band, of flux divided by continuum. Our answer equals -0.04 mag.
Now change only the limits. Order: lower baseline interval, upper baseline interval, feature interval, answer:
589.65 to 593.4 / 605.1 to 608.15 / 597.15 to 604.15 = -0.02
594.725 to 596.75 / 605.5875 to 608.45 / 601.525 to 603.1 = 0.06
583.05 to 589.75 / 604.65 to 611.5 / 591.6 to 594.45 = 0.02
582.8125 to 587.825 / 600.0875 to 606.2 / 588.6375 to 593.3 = 0.09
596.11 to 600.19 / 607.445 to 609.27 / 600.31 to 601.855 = 0.05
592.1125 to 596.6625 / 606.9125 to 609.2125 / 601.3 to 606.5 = 0.01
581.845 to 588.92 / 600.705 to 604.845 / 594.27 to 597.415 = -0.03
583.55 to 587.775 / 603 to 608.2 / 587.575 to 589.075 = 0.01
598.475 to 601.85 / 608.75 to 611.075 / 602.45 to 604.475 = 0.01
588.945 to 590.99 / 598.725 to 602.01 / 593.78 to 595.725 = -0.12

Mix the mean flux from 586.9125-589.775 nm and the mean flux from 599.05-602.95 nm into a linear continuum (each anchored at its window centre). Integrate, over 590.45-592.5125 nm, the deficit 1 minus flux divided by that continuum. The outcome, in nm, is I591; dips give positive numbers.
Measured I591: -0.11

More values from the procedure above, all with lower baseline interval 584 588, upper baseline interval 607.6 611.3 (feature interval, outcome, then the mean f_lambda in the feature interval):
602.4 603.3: 0.00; 12.8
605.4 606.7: -0.06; 13.3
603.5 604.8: 0.10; 11.7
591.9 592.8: 0.08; 11.8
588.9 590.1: 0.27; 10.2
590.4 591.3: 0.01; 12.9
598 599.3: -0.08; 13.7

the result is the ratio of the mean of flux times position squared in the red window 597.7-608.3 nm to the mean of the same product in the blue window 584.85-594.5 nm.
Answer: 1.1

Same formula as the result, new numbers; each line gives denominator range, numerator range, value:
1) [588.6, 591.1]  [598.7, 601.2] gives 1.24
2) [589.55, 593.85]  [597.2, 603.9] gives 1.09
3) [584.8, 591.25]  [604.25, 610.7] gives 1.08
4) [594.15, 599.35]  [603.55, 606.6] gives 0.99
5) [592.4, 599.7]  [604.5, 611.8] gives 1.02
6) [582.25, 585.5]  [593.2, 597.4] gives 1.03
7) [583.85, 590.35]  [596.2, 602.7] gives 1.10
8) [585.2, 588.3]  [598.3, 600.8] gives 1.09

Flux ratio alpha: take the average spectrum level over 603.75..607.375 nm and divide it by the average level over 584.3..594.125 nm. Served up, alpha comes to 1.04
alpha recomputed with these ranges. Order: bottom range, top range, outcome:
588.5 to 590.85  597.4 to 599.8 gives 1.25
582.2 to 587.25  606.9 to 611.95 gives 0.98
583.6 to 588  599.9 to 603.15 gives 0.95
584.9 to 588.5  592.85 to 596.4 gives 0.99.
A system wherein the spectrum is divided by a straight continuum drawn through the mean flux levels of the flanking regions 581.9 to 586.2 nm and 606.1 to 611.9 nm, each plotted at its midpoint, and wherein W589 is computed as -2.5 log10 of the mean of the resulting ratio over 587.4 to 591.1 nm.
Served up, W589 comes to 0.10 mag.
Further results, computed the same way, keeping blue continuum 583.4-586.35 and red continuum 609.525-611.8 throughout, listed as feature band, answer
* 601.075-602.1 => 0.07 mag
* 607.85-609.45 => 0.04 mag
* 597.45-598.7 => -0.06 mag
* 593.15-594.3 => 0.05 mag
